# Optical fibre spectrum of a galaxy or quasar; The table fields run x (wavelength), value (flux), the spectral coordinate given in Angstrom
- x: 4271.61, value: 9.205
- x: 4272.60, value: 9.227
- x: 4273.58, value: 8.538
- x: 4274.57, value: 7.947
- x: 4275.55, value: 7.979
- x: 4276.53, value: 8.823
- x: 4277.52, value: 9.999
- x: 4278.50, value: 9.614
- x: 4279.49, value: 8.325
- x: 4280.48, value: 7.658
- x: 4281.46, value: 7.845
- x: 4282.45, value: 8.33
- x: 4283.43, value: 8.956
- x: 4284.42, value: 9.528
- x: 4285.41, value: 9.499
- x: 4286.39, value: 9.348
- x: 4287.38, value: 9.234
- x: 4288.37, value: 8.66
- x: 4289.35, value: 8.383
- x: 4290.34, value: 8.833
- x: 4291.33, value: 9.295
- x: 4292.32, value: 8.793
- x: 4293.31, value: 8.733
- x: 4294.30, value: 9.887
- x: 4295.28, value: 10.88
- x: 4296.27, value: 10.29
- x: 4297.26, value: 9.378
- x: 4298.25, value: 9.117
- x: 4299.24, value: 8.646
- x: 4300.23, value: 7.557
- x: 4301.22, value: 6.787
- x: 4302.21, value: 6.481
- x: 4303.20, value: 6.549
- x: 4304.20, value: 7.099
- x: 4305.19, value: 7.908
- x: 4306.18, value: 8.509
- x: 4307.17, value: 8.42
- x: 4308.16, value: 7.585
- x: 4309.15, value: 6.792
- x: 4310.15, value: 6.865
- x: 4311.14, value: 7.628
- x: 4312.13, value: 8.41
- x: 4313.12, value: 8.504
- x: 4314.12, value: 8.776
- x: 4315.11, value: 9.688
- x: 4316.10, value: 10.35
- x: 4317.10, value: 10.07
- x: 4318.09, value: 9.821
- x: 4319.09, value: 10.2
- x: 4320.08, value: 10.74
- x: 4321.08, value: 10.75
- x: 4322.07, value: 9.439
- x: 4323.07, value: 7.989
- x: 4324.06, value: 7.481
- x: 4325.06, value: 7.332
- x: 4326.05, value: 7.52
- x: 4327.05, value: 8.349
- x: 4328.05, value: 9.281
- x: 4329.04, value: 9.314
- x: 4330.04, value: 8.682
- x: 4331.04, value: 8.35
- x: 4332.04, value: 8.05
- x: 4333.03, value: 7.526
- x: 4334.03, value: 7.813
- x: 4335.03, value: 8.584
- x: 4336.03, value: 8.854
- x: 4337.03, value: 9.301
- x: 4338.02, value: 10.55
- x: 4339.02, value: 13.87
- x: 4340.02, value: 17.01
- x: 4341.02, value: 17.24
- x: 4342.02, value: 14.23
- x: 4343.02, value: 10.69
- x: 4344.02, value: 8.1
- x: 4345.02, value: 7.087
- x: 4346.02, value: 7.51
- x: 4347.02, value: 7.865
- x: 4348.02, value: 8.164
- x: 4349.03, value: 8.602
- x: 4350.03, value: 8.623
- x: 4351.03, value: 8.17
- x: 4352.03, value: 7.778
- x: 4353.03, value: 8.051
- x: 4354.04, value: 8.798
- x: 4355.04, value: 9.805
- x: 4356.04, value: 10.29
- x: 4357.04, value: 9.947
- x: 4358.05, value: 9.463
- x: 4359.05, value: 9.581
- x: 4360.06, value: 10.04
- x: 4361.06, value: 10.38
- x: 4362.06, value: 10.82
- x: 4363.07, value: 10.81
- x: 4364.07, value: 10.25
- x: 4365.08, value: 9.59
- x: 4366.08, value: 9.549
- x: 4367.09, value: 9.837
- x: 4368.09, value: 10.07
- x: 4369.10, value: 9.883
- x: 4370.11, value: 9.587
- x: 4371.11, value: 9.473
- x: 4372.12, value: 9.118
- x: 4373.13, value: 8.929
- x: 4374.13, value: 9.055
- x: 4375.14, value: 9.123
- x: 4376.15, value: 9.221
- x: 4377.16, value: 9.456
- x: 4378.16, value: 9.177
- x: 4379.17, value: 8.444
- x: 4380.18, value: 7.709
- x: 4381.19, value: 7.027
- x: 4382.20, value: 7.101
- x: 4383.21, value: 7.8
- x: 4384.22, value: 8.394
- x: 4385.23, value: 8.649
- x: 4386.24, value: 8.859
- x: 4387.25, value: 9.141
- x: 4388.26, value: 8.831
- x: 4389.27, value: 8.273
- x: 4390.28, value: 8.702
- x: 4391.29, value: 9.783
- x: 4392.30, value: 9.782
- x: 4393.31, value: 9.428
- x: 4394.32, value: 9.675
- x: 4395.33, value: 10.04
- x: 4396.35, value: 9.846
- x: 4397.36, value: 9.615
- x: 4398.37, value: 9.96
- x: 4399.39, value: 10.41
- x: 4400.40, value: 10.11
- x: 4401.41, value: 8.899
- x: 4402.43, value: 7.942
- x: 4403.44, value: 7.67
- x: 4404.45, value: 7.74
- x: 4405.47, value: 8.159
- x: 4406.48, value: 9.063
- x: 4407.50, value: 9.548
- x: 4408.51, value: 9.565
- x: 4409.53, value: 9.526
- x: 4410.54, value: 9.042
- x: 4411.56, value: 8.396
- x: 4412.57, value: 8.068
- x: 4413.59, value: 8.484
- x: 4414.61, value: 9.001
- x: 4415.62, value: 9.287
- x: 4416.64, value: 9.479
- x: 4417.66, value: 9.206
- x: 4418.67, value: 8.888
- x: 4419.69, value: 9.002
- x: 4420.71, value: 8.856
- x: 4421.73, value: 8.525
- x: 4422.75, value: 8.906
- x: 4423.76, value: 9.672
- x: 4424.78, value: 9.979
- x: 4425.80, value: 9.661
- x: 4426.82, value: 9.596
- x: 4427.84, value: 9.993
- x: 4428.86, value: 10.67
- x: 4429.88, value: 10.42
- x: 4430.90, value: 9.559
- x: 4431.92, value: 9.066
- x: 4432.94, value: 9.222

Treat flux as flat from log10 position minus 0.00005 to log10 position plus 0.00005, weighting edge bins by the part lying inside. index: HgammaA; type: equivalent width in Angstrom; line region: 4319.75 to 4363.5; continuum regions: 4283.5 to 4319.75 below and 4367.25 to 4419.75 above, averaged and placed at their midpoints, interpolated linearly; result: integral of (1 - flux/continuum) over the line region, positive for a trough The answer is -3.40 Angstrom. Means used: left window 8.69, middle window 9.51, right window 9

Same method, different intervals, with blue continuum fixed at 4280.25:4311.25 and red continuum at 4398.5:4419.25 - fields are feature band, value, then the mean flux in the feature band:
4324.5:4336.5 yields 0.4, 8.3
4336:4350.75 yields -3.2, 10.5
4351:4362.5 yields -1.0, 9.48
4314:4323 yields -1.5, 9.94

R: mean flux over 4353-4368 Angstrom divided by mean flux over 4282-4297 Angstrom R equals 1.07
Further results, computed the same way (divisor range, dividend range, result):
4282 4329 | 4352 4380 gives 1.09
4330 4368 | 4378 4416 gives 0.91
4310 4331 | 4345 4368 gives 1.03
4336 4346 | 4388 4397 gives 0.81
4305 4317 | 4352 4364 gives 1.17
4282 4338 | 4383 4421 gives 1.04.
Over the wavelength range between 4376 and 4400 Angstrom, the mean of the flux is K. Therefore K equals 8.97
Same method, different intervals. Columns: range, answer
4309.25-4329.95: 8.88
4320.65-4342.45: 9.88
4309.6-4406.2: 9.26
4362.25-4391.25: 9.03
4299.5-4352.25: 8.97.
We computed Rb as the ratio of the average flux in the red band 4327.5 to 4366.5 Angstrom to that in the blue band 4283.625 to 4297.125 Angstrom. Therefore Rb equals 1.0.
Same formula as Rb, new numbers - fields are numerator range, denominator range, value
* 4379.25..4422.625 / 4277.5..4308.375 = 1.03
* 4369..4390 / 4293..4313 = 1.06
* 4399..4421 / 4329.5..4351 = 0.91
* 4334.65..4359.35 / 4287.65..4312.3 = 1.20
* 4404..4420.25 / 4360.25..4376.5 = 0.91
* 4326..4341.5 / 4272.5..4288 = 1.15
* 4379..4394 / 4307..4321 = 0.96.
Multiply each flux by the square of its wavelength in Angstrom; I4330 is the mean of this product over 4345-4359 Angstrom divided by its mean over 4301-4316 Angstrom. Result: 1.1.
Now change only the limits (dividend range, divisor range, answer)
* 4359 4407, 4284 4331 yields 1.09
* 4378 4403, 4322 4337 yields 1.11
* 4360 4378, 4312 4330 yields 1.09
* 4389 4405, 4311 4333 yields 1.07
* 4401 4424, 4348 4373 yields 0.95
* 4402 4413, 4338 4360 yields 0.88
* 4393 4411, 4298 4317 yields 1.20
